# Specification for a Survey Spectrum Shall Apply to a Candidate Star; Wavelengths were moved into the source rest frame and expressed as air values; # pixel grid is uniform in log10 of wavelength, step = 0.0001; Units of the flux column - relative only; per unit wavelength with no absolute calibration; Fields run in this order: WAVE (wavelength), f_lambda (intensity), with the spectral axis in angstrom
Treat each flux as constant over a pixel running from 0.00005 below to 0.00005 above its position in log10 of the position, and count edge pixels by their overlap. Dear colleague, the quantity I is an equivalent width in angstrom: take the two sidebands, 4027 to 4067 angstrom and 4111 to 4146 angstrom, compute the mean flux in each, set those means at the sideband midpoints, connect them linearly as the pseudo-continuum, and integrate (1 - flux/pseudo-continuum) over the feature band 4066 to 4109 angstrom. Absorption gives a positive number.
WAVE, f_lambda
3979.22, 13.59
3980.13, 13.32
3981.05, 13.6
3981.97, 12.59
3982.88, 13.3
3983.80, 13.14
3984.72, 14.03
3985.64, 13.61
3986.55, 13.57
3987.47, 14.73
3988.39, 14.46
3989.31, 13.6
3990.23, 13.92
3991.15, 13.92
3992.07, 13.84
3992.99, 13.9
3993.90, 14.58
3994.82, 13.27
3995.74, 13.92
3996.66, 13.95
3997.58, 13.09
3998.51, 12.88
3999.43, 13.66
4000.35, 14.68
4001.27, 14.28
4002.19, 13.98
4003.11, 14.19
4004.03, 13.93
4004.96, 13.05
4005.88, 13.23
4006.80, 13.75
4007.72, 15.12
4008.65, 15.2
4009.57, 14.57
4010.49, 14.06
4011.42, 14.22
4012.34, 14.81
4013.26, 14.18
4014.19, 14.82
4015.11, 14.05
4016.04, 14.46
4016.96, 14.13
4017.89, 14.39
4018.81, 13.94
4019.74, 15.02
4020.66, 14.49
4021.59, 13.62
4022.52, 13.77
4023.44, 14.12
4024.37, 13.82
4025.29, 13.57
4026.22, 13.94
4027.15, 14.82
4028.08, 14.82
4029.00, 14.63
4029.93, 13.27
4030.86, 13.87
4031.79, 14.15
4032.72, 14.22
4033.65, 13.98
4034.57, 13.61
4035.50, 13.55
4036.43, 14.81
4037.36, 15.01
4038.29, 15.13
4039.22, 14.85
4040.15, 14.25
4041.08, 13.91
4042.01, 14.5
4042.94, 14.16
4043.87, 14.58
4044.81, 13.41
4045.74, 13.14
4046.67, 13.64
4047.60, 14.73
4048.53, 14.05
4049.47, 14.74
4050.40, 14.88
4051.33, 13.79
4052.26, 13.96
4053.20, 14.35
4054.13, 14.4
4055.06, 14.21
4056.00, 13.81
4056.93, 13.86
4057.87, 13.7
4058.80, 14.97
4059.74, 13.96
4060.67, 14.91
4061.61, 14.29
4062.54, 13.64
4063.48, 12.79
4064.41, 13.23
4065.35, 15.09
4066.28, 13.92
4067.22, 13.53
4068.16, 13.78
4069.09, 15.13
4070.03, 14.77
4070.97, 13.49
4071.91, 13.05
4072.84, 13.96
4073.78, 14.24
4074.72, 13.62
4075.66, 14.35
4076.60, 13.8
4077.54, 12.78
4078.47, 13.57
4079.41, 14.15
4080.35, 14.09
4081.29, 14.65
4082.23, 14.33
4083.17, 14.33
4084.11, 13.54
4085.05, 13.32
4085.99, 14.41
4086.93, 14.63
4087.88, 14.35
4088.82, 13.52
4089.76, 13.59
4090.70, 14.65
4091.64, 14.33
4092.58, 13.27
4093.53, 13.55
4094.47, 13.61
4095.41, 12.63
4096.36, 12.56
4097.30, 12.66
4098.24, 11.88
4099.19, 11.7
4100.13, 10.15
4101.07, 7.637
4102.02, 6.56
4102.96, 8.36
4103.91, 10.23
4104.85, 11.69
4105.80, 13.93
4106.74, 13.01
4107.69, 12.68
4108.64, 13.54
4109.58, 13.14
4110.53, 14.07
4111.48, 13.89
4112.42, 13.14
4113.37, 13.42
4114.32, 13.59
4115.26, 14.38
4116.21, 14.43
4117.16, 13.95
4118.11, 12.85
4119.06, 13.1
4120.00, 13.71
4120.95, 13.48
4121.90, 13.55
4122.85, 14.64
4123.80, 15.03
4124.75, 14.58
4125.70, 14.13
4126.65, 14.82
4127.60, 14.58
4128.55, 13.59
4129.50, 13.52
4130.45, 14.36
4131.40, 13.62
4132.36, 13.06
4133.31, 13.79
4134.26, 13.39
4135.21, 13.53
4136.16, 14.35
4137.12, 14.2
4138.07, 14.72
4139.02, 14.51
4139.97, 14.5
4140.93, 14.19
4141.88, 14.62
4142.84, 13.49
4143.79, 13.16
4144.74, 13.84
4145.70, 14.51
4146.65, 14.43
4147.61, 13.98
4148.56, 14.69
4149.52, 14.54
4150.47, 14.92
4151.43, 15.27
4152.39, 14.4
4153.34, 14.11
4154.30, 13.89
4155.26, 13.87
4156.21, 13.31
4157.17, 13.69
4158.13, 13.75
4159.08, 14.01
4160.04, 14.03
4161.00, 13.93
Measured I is 3.04 angstrom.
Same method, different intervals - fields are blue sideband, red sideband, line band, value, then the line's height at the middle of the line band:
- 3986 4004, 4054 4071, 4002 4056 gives -0.77 angstrom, 14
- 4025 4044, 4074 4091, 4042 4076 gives 0.14 angstrom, 14.1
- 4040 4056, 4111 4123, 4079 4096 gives -0.06 angstrom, 13.9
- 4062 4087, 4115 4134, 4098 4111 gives 2.44 angstrom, 13.9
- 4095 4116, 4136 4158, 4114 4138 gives -1.51 angstrom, 13.1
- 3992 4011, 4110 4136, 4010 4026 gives -0.29 angstrom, 13.9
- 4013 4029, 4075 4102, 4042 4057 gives -0.36 angstrom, 13.8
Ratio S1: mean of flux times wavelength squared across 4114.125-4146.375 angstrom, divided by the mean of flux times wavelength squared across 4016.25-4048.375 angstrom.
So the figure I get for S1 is 1.04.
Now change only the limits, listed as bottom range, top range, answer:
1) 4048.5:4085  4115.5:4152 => 1.04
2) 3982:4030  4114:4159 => 1.07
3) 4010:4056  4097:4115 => 0.87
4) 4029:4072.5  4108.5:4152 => 1.03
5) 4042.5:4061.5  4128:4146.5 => 1.03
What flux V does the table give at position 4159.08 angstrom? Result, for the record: 14.01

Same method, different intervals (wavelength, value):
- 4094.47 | 13.61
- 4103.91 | 10.23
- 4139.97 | 14.5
